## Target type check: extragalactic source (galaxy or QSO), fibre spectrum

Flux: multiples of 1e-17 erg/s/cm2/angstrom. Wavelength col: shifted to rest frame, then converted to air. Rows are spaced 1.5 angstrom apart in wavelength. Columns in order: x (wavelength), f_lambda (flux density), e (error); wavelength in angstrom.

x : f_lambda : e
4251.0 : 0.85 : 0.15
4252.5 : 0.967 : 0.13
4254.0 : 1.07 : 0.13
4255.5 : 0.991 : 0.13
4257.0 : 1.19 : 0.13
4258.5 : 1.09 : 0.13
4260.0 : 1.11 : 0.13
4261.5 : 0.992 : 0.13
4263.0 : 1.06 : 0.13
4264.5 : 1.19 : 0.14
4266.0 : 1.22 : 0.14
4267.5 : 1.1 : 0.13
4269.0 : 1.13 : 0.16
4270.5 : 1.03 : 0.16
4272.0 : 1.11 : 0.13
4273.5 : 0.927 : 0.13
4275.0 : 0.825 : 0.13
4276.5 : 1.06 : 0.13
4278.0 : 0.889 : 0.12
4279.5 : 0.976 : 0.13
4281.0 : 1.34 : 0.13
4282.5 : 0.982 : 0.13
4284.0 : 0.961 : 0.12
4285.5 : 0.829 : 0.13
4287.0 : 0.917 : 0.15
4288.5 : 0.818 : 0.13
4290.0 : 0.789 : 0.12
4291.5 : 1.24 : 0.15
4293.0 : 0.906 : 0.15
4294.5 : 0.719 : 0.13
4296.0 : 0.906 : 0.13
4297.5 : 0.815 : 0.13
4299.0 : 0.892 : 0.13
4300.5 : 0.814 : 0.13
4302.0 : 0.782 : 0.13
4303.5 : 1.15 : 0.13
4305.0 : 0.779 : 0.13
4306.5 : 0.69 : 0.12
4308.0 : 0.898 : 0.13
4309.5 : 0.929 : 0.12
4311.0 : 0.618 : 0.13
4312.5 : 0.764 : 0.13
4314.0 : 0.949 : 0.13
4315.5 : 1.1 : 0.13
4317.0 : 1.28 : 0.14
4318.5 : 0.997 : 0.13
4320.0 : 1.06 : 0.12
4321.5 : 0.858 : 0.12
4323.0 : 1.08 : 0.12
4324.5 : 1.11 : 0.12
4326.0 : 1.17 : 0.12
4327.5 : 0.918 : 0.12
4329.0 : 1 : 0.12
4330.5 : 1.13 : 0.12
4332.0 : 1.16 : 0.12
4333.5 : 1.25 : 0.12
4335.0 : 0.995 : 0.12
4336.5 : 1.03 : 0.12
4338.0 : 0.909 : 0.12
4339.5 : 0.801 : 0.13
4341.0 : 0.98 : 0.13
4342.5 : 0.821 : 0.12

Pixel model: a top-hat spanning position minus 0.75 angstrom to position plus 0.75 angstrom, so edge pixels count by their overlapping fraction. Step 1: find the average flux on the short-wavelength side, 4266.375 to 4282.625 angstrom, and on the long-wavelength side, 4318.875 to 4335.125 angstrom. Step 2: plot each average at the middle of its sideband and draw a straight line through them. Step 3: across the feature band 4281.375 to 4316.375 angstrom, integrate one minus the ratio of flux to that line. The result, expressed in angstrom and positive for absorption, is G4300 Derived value 5.52 angstrom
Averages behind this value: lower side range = 1.04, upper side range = 1.07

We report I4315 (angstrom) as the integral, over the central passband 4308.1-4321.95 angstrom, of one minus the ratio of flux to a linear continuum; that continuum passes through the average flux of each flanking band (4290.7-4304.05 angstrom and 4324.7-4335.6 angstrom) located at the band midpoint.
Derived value 0.8 angstrom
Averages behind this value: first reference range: 0.91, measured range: 0.95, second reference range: 1.09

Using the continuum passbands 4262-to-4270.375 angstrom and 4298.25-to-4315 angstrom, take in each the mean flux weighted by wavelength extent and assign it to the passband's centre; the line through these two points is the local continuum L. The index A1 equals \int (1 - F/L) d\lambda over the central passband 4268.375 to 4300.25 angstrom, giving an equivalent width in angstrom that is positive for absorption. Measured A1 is 1.6 angstrom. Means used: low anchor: 1.13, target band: 0.952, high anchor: 0.846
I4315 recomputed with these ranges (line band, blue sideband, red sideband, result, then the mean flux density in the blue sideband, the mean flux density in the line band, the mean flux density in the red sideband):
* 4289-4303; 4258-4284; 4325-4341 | 2.3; 1.06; 0.878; 1.03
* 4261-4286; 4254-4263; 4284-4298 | -1.3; 1.07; 1.04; 0.888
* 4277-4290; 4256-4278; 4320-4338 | 1.3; 1.07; 0.956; 1.06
